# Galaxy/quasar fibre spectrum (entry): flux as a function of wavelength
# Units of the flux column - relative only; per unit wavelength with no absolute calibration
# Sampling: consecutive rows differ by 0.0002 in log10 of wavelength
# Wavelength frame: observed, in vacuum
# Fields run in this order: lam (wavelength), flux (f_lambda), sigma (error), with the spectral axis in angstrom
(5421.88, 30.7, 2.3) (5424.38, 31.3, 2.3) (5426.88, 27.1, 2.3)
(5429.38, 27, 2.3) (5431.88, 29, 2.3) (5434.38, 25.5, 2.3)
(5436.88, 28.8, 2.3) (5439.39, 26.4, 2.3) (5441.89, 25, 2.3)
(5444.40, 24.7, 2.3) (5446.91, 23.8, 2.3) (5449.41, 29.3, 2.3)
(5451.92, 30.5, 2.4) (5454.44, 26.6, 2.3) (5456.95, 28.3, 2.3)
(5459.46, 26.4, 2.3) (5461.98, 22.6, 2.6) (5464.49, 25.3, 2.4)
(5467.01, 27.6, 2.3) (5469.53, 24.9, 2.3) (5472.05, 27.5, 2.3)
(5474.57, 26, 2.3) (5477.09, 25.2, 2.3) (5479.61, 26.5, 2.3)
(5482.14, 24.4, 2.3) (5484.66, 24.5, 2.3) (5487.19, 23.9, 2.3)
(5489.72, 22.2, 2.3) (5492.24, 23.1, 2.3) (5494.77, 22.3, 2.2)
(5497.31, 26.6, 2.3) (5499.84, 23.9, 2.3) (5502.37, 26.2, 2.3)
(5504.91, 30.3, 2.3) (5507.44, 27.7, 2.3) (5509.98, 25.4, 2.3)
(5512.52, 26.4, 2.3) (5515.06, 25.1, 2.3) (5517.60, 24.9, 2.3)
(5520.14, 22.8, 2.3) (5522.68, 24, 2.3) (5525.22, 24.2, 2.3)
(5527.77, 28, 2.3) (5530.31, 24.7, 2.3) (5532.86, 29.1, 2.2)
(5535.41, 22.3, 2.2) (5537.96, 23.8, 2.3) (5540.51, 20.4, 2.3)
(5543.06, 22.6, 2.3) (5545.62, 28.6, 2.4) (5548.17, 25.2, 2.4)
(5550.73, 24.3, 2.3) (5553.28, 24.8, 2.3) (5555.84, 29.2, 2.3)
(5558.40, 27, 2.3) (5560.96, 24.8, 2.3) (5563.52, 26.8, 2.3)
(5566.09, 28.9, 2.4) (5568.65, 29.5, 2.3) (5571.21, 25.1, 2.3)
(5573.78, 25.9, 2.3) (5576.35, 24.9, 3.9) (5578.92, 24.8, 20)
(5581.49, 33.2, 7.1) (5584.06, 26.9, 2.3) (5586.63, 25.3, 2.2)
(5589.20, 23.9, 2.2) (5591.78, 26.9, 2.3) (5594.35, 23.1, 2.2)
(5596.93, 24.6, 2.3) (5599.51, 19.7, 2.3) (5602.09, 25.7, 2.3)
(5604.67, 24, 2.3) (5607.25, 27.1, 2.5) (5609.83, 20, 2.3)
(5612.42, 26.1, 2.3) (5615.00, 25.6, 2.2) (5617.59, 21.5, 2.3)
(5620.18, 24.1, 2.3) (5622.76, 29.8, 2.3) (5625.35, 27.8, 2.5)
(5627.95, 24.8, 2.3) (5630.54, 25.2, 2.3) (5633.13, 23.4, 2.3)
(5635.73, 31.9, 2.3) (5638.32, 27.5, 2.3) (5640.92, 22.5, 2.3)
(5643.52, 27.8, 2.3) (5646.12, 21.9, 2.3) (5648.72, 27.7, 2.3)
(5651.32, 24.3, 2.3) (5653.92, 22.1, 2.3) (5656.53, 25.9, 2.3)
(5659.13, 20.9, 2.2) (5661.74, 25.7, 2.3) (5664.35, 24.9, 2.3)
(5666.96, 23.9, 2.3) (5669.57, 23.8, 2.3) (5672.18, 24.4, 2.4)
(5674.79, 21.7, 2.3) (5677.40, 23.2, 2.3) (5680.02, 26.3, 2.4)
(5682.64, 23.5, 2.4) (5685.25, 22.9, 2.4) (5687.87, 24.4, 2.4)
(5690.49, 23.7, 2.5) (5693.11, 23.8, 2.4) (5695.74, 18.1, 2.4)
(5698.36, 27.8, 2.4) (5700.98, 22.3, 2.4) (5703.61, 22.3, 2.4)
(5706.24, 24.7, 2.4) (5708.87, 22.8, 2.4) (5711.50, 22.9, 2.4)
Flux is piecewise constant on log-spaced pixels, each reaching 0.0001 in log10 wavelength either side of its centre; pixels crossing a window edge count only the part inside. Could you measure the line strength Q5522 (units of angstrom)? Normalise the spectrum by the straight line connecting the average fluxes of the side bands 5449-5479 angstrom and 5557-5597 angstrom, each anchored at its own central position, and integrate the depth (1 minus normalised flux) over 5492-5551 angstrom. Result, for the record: 3.1 angstrom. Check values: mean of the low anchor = 26.6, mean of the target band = 25.1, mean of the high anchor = 26.4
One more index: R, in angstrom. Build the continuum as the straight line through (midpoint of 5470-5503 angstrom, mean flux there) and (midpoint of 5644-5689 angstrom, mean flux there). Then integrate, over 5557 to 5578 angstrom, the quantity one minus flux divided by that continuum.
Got -1.8 angstrom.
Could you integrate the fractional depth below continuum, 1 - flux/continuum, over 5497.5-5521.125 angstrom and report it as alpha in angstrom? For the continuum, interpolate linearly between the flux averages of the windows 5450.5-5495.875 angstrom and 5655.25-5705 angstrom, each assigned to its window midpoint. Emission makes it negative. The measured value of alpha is -0.7 angstrom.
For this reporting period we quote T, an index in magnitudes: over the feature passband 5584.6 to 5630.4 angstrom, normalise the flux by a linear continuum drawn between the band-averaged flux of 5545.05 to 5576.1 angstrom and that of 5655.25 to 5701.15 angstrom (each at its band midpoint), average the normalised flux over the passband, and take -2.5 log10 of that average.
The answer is 0.03 mag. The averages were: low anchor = 26.6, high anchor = 23.8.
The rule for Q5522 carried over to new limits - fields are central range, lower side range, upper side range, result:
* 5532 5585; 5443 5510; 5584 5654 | -1.5 angstrom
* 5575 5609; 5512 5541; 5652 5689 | -1.4 angstrom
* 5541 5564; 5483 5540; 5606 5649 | -0.5 angstrom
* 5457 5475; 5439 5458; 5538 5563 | 0.4 angstrom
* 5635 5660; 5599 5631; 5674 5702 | -1.0 angstrom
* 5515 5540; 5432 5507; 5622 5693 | 0.8 angstrom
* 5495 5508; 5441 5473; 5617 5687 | -0.3 angstrom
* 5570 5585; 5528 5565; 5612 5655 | -0.8 angstrom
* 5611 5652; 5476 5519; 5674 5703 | -3.1 angstrom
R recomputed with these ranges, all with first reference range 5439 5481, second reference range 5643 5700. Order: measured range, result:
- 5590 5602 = 0.48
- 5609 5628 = -0.43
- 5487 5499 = 1.06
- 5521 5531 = 0.15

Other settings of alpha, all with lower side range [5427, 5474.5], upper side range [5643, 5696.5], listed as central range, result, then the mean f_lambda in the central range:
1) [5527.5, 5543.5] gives 0.8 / 24.3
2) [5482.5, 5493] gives 1.1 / 23.5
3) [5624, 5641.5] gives -1.4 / 26.3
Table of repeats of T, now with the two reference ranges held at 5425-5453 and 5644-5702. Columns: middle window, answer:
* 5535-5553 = 0.071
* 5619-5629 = -0.092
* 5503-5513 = -0.053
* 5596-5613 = 0.046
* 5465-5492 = 0.057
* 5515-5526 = 0.080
